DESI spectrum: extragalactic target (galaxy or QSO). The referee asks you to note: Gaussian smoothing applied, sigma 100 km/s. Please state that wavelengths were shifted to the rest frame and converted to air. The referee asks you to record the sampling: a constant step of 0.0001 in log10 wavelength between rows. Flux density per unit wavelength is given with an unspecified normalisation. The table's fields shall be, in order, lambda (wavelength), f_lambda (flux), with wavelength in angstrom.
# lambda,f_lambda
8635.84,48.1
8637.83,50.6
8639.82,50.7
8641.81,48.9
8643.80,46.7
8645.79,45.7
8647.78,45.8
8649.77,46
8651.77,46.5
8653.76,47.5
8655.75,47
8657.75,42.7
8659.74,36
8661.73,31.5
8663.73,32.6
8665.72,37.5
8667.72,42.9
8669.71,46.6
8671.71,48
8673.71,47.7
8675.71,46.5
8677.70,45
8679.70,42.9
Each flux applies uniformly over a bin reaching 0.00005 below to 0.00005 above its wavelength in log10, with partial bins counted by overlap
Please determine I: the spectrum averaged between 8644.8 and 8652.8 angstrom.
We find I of 46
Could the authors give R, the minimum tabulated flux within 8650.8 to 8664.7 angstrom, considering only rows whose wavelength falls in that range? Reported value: 31.5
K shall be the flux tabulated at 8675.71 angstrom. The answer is 46.5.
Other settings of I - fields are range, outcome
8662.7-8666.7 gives 35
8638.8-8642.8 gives 49.8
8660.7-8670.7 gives 38.2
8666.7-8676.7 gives 46.3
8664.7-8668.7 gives 40.1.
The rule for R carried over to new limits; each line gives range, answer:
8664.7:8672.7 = 37.5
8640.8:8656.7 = 45.7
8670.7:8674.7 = 47.7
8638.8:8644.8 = 46.7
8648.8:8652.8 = 46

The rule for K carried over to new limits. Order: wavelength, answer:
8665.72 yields 37.5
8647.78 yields 45.8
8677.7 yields 45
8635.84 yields 48.1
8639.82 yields 50.7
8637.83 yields 50.6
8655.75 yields 47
